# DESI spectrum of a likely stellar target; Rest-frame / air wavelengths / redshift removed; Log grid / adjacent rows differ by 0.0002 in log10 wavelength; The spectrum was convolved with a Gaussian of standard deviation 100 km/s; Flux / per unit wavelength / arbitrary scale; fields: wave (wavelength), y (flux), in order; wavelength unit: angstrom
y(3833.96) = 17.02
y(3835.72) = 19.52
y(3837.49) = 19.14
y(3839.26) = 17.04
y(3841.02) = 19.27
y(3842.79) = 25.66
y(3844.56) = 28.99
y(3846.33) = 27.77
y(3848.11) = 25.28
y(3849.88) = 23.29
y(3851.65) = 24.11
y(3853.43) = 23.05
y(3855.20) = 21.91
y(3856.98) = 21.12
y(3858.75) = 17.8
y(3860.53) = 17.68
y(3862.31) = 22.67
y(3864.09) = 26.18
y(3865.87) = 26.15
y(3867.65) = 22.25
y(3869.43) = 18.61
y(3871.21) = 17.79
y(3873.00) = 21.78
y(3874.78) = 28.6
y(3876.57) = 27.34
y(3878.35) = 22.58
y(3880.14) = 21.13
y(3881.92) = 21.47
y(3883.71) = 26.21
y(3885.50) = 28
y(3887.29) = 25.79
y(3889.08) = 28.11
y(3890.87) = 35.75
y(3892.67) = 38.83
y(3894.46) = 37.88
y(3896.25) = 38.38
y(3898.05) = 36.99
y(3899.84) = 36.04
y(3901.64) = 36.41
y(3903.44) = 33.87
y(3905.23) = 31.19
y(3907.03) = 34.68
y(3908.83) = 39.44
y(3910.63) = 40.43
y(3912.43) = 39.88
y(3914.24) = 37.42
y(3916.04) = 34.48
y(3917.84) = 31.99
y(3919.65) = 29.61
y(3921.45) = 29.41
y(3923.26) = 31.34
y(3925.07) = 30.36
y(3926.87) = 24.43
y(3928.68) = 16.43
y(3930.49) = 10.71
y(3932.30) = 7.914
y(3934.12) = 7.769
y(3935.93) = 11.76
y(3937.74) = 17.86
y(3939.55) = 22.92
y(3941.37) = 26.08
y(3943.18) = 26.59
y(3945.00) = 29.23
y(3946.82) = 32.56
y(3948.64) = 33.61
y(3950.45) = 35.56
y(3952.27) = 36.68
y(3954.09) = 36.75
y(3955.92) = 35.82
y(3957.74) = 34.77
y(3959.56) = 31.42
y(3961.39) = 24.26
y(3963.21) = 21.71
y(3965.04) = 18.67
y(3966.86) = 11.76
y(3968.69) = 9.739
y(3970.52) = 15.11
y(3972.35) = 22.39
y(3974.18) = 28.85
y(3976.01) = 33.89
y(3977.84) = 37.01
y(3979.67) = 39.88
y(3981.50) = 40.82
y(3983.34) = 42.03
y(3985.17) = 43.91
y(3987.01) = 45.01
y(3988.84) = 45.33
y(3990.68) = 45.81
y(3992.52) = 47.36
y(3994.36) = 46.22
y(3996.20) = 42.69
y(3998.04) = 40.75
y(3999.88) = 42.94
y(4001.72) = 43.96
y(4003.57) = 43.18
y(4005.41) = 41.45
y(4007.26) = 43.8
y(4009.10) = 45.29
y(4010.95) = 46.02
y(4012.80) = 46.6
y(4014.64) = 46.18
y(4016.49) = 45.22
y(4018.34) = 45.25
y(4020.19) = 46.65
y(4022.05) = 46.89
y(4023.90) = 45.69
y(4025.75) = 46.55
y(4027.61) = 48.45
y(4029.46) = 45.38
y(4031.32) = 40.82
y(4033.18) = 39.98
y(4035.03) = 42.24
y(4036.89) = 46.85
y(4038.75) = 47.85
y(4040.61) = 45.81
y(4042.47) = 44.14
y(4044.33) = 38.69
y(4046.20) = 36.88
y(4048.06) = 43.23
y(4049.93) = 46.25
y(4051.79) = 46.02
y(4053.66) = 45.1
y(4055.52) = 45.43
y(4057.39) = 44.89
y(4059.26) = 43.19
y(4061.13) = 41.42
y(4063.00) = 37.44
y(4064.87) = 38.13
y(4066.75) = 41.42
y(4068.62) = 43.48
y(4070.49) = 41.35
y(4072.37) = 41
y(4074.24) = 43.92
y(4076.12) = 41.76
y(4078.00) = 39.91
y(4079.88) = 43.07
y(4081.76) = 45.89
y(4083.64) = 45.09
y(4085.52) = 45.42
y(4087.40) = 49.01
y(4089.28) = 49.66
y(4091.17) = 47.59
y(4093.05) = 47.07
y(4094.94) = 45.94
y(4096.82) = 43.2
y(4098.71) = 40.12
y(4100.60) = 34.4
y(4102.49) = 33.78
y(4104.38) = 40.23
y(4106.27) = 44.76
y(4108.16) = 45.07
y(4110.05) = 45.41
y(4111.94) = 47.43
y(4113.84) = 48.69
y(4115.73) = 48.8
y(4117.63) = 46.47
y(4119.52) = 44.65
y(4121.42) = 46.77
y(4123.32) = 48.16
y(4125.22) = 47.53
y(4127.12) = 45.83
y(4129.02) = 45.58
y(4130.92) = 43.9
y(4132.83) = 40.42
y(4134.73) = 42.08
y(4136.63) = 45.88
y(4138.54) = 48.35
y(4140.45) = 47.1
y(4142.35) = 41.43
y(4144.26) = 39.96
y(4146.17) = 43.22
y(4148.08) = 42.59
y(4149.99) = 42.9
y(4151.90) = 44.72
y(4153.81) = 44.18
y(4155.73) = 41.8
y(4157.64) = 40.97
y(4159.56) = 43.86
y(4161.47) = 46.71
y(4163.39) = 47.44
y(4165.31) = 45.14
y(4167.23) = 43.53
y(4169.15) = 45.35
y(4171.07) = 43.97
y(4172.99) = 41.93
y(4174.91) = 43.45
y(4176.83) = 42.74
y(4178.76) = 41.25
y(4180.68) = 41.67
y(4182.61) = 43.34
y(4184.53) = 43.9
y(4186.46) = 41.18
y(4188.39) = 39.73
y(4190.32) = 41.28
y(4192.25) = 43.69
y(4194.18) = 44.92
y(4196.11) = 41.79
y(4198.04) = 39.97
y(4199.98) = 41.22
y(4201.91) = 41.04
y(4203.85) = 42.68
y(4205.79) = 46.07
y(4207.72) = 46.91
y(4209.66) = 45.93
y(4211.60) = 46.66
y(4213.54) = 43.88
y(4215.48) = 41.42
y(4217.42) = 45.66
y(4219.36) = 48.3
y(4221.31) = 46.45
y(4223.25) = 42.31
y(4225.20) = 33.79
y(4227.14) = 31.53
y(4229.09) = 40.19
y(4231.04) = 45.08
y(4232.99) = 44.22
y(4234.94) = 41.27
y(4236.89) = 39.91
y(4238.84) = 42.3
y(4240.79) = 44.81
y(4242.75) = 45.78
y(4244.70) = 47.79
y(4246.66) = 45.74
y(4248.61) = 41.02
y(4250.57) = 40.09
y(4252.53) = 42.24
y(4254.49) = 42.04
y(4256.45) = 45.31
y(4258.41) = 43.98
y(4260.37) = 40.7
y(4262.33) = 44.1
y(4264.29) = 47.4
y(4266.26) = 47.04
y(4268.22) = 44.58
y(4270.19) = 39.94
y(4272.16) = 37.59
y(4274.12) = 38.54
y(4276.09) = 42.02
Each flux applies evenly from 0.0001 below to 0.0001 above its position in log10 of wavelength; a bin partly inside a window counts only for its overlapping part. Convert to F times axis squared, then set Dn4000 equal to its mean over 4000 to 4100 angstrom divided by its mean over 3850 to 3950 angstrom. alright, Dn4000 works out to 1.8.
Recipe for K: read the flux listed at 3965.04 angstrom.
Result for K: 18.67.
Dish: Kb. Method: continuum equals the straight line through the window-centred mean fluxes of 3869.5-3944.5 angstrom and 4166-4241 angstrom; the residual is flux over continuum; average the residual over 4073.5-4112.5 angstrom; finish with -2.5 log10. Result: -0.177 mag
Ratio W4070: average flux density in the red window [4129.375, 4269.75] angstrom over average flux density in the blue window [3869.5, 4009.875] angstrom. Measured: 1.4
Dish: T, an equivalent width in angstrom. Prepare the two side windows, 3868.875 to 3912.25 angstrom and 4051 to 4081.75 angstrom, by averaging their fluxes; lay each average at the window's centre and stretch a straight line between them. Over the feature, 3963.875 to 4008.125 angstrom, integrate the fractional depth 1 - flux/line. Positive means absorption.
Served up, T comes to 1.1 angstrom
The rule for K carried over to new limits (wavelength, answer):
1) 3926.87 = 24.43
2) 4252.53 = 42.24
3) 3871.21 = 17.79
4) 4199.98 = 41.22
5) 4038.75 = 47.85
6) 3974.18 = 28.85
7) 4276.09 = 42.02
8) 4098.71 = 40.12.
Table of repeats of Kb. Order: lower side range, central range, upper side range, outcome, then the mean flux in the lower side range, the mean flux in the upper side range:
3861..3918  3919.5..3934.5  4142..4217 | 0.46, 30.2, 43.2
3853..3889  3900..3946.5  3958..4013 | 0.04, 23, 36.1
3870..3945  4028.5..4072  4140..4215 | -0.19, 27.9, 43.3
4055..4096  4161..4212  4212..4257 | -0.01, 43.7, 42.7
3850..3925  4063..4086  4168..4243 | -0.14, 28.9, 42.7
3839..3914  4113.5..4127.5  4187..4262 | -0.22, 27.8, 42.8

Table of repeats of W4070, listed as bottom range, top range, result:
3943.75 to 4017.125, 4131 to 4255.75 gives 1.19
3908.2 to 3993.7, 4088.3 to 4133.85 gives 1.50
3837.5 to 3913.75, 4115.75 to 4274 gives 1.58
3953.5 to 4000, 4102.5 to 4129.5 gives 1.35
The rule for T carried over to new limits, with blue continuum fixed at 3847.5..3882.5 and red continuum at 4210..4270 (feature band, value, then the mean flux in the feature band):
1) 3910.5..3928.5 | -4.56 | 31.9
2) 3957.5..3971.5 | 3.84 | 20.3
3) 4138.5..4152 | -1.94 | 43.4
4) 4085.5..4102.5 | -4.33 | 44.1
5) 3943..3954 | -2.41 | 33.1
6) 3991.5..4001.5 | -4.79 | 44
